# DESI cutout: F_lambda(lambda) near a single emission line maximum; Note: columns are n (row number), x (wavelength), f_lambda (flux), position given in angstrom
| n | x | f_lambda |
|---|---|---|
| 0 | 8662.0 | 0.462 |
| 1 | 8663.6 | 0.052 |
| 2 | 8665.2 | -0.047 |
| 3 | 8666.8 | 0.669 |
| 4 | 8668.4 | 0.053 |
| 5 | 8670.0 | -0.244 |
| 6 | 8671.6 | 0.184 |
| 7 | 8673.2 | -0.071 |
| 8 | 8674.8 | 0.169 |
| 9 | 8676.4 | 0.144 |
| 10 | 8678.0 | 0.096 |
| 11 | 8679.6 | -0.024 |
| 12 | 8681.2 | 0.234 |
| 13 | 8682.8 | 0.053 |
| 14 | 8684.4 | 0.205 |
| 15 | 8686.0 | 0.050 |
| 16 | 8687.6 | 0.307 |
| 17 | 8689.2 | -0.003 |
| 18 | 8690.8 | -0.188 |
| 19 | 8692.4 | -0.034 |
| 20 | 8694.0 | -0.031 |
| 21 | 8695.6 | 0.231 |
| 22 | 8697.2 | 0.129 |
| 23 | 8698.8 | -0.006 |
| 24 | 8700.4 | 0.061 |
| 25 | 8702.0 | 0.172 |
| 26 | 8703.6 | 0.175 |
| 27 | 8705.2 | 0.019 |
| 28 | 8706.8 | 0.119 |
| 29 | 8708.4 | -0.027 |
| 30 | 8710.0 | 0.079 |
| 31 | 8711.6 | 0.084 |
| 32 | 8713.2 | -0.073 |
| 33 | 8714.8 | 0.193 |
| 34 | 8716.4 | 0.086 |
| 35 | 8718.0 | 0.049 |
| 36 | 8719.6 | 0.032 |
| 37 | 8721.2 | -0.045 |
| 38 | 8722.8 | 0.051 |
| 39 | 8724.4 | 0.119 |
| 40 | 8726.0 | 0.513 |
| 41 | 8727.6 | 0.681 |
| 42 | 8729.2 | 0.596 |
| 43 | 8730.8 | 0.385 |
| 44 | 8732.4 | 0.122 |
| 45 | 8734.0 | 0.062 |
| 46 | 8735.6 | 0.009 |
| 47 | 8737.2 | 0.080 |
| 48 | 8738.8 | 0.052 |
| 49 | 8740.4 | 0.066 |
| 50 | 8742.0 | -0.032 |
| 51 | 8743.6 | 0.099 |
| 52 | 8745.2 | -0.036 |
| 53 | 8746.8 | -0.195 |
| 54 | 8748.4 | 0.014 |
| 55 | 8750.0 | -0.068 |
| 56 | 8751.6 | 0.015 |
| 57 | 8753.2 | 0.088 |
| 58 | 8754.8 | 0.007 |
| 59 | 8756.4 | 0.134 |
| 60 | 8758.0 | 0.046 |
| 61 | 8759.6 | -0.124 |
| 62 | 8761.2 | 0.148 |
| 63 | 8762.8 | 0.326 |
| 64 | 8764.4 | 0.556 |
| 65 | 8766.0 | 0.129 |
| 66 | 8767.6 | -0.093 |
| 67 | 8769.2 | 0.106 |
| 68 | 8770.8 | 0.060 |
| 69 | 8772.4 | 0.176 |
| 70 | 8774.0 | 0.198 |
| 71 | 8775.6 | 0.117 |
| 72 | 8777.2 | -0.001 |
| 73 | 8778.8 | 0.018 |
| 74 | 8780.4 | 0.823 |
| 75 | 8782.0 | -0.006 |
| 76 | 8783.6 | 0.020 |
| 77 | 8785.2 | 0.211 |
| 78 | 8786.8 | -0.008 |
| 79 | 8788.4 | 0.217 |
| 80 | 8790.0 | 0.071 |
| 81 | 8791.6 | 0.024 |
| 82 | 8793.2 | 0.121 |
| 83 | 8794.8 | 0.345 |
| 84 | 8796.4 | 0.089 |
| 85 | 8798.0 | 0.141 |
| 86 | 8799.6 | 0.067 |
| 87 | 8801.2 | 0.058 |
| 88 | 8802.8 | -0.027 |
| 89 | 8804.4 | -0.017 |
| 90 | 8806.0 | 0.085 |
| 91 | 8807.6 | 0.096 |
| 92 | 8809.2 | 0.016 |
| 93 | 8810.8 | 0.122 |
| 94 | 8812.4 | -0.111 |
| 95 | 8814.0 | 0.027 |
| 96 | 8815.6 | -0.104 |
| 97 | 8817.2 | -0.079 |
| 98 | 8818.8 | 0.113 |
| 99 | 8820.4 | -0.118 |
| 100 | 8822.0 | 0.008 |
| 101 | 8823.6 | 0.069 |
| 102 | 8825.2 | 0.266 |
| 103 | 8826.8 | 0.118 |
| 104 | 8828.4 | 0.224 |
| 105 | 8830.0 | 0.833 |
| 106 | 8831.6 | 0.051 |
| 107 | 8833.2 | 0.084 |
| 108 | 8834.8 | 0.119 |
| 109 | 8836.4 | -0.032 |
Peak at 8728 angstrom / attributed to Hgamma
